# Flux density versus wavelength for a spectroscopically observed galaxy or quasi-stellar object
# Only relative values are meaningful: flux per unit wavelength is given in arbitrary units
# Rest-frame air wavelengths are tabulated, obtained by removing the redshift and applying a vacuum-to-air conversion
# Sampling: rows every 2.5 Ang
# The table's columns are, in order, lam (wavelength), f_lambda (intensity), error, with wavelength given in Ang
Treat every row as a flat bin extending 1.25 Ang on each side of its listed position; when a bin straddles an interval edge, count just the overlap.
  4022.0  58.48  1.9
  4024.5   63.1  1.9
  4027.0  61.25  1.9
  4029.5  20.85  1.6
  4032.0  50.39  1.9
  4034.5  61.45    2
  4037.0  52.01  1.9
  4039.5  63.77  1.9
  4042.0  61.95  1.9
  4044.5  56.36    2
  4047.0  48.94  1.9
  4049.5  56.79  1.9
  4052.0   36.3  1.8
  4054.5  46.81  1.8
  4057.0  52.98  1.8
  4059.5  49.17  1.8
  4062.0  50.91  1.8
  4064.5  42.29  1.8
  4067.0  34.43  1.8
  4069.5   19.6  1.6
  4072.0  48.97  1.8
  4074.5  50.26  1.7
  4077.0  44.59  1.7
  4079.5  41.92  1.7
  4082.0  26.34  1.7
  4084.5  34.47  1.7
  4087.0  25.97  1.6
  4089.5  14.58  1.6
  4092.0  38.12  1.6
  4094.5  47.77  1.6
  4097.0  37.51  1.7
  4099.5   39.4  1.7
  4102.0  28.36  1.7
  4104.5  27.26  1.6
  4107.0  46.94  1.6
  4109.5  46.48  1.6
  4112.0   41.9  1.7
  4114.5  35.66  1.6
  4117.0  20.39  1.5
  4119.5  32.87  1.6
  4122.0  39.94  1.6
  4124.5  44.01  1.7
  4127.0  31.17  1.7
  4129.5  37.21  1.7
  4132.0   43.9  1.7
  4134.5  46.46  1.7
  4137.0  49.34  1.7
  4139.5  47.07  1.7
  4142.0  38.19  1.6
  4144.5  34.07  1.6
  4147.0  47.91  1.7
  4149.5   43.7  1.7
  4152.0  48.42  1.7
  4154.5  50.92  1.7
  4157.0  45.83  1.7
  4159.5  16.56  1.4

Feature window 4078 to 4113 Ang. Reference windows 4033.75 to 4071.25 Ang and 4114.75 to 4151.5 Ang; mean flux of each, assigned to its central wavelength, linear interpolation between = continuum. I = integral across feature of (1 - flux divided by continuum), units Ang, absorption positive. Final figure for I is 6.6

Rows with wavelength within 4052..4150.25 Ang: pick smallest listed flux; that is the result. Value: 14.58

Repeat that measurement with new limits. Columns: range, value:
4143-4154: 34.07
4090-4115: 27.26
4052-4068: 34.43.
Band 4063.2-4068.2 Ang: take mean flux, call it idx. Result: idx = 38.5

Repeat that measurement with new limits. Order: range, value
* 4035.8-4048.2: 56.7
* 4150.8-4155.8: 49.6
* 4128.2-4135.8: 42.5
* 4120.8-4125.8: 41.9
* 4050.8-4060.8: 46.4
